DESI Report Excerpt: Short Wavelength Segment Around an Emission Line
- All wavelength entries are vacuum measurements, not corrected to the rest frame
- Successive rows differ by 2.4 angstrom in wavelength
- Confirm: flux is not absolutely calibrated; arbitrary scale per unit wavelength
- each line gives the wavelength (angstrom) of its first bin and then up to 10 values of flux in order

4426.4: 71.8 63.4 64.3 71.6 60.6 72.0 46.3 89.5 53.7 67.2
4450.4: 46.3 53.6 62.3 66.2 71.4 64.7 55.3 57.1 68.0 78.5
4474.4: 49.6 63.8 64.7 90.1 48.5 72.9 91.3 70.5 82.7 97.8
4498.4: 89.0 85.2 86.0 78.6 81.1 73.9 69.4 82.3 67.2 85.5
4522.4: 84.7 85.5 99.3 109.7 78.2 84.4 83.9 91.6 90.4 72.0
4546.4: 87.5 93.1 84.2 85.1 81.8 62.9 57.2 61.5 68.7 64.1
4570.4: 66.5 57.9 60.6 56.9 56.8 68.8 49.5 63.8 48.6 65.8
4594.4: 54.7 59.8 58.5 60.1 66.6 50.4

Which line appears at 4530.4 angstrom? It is C III]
